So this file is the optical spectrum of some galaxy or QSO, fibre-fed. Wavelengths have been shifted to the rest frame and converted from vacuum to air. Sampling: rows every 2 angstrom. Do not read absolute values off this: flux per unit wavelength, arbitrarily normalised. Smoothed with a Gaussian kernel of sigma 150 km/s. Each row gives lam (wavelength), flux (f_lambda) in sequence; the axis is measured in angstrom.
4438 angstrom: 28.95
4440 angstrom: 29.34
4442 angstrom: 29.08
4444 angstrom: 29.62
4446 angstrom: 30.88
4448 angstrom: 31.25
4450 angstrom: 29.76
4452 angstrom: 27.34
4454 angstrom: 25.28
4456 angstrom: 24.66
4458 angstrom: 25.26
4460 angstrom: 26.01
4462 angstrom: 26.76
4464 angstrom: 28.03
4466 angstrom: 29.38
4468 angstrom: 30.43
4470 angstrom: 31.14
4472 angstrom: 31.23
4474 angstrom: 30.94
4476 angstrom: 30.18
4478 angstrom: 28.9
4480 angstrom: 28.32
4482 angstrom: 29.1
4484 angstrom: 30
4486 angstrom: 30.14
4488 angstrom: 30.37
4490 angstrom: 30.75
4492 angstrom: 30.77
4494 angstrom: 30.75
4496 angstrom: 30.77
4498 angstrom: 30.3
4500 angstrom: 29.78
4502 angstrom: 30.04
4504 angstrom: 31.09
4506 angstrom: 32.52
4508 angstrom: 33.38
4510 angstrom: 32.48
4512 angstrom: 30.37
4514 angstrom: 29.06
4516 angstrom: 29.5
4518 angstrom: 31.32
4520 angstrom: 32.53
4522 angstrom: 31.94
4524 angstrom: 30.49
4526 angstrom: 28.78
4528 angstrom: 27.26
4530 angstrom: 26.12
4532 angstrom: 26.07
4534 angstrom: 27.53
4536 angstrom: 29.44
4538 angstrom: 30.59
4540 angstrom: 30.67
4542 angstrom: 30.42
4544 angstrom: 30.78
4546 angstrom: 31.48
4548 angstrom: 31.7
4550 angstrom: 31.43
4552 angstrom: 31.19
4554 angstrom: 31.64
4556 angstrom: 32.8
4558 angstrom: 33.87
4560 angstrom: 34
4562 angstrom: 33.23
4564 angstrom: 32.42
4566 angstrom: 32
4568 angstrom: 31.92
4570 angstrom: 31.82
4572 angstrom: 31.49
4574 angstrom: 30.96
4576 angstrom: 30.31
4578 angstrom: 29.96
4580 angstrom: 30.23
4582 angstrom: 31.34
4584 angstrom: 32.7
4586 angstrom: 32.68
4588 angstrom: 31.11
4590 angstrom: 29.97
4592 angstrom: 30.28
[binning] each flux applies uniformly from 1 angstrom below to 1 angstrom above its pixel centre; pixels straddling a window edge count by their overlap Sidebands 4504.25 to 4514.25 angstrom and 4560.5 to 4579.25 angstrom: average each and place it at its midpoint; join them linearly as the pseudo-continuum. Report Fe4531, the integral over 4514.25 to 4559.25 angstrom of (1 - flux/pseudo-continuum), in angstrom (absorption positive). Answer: 1.9 angstrom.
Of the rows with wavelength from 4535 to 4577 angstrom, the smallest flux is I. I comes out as 29.44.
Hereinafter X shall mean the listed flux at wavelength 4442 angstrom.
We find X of 29.08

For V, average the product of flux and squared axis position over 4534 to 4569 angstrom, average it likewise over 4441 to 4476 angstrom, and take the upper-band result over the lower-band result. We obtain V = 1.1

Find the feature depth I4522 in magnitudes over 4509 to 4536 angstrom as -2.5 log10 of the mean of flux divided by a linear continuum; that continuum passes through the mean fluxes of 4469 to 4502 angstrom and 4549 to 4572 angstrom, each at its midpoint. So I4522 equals 0.06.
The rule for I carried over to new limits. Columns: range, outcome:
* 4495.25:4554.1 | 26.07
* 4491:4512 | 29.78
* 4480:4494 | 28.32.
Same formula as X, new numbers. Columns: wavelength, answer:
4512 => 30.37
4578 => 29.96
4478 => 28.9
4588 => 31.11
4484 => 30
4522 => 31.94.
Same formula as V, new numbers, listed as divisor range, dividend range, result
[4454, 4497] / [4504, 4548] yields 1.06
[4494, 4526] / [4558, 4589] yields 1.06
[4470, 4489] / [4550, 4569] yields 1.12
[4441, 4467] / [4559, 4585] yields 1.20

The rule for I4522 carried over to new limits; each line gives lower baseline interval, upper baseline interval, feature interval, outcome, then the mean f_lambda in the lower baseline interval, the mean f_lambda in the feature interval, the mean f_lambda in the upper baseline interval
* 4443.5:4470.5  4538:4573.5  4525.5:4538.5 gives 0.12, 28.2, 27.8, 31.9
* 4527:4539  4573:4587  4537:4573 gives -0.09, 27.8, 31.9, 31.2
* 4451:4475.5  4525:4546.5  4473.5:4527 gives -0.07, 28.1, 30.5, 29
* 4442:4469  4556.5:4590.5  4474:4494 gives -0.03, 28.1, 29.9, 31.8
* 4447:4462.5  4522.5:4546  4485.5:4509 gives -0.10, 27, 30.9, 29.1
